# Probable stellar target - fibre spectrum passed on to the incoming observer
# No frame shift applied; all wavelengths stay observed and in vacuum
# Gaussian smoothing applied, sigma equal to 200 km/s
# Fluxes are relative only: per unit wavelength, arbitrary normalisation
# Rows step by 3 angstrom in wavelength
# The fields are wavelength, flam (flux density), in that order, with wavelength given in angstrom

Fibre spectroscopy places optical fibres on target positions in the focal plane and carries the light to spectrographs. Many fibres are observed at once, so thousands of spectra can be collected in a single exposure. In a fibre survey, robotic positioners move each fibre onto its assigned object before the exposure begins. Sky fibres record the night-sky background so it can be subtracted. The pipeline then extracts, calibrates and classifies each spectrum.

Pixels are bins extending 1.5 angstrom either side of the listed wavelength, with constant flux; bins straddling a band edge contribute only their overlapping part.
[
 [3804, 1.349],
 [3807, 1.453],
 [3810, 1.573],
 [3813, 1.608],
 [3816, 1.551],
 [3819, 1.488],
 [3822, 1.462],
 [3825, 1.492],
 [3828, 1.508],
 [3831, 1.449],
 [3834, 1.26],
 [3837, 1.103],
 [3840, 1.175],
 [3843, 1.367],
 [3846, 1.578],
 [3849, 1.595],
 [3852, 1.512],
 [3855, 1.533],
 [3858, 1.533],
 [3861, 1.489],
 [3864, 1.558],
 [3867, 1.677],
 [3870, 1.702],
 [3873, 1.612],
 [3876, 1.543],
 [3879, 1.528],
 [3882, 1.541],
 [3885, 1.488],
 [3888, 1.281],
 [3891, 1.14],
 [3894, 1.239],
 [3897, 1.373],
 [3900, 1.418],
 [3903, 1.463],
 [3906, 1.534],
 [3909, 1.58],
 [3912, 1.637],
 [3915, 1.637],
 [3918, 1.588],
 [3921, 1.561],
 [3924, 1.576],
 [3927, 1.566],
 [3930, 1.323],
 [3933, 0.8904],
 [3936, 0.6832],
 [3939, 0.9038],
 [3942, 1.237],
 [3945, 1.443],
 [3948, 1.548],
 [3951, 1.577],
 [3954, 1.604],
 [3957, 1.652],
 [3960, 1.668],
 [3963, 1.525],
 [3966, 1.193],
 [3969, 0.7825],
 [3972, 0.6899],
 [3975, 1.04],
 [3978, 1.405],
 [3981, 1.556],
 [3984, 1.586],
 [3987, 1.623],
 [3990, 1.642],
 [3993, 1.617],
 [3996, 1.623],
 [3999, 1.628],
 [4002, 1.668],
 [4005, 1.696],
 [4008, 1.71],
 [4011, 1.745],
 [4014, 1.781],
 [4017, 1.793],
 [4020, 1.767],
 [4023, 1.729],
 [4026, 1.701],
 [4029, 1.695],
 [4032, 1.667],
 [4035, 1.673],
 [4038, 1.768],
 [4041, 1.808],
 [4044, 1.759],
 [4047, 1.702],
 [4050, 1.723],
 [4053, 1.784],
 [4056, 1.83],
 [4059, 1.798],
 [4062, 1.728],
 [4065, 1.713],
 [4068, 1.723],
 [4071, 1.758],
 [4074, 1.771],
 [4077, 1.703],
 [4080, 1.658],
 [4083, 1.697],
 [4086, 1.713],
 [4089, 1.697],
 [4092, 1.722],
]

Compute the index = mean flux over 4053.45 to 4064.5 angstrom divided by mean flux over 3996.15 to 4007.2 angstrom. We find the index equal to 1.07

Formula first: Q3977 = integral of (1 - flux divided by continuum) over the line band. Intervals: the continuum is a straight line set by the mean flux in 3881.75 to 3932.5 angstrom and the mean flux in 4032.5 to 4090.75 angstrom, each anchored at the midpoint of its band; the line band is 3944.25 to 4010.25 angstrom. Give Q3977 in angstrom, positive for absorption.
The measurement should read 4.3 angstrom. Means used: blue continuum 1.45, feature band 1.48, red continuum 1.74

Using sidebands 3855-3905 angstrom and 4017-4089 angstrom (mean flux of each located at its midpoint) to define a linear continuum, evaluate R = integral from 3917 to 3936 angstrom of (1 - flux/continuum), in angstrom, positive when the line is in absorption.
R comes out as 2.3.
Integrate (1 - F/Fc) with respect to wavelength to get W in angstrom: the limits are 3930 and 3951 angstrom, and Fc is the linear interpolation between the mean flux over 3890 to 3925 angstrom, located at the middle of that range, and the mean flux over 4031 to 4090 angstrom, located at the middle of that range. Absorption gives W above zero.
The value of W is 5.1 angstrom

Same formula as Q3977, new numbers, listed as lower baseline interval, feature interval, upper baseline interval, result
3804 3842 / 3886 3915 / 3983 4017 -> 2.13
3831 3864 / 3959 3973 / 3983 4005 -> 3.69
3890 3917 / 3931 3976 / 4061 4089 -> 8.79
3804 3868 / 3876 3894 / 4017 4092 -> 1.57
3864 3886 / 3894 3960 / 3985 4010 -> 7.88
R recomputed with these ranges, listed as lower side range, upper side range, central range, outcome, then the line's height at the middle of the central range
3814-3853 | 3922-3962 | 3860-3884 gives -3.01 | 1.4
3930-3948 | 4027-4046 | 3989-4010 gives -2.39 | 1.49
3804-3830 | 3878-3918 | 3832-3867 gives 1.09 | 1.49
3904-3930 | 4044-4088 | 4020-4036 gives -0.07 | 1.69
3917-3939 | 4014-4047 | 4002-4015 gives -0.68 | 1.64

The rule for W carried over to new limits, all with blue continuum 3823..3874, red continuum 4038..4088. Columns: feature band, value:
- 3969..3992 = 4.4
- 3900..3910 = 0.3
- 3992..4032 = -0.6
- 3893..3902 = 1.1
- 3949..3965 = 0.2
